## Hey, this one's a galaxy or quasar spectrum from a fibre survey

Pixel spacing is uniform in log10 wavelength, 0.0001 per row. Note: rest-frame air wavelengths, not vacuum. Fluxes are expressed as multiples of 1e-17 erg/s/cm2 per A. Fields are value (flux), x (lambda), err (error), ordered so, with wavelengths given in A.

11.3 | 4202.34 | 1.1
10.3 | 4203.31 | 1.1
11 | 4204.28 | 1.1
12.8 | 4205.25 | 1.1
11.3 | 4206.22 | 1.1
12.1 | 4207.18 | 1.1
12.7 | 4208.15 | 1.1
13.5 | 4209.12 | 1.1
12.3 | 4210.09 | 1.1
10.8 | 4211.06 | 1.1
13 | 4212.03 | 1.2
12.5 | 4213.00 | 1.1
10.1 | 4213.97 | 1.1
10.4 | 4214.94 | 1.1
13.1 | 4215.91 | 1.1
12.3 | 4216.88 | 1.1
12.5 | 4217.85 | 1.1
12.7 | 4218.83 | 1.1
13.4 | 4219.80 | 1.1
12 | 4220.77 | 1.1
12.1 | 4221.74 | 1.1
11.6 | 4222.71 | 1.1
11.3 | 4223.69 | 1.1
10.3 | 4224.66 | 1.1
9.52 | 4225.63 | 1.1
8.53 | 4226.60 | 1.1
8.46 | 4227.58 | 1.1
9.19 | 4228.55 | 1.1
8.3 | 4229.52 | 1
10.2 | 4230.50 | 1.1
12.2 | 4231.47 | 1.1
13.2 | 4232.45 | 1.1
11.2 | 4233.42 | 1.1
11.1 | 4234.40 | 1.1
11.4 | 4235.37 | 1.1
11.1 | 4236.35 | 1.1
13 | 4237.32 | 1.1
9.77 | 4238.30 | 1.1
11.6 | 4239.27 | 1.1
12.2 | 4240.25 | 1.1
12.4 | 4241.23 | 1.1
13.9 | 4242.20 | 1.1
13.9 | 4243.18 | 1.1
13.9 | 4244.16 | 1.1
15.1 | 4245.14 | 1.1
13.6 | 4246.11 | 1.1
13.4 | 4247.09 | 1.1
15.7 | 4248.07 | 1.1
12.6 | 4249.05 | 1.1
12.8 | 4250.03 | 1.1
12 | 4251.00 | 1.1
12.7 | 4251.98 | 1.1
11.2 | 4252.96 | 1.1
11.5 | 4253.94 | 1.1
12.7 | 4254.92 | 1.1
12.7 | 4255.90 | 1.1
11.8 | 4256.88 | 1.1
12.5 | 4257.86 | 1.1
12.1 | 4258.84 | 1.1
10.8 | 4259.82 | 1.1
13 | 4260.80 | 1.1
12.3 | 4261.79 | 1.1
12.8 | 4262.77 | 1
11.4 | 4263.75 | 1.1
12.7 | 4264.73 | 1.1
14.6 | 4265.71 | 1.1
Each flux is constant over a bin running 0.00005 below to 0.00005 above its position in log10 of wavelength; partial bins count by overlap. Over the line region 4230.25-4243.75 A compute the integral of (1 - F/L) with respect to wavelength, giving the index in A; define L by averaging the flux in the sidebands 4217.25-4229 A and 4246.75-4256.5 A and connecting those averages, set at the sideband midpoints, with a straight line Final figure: -0.2 A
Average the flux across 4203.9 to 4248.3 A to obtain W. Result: 11.9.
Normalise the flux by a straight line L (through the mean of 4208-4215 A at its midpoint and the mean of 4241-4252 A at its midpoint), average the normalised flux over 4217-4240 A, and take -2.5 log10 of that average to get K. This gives 0.15 mag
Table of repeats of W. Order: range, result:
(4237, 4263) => 12.7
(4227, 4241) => 10.9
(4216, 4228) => 11.3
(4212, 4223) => 12.1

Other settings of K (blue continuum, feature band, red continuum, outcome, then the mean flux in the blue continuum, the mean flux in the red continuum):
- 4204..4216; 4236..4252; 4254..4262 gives -0.07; 12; 12.2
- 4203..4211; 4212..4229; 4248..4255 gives 0.08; 12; 12.5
